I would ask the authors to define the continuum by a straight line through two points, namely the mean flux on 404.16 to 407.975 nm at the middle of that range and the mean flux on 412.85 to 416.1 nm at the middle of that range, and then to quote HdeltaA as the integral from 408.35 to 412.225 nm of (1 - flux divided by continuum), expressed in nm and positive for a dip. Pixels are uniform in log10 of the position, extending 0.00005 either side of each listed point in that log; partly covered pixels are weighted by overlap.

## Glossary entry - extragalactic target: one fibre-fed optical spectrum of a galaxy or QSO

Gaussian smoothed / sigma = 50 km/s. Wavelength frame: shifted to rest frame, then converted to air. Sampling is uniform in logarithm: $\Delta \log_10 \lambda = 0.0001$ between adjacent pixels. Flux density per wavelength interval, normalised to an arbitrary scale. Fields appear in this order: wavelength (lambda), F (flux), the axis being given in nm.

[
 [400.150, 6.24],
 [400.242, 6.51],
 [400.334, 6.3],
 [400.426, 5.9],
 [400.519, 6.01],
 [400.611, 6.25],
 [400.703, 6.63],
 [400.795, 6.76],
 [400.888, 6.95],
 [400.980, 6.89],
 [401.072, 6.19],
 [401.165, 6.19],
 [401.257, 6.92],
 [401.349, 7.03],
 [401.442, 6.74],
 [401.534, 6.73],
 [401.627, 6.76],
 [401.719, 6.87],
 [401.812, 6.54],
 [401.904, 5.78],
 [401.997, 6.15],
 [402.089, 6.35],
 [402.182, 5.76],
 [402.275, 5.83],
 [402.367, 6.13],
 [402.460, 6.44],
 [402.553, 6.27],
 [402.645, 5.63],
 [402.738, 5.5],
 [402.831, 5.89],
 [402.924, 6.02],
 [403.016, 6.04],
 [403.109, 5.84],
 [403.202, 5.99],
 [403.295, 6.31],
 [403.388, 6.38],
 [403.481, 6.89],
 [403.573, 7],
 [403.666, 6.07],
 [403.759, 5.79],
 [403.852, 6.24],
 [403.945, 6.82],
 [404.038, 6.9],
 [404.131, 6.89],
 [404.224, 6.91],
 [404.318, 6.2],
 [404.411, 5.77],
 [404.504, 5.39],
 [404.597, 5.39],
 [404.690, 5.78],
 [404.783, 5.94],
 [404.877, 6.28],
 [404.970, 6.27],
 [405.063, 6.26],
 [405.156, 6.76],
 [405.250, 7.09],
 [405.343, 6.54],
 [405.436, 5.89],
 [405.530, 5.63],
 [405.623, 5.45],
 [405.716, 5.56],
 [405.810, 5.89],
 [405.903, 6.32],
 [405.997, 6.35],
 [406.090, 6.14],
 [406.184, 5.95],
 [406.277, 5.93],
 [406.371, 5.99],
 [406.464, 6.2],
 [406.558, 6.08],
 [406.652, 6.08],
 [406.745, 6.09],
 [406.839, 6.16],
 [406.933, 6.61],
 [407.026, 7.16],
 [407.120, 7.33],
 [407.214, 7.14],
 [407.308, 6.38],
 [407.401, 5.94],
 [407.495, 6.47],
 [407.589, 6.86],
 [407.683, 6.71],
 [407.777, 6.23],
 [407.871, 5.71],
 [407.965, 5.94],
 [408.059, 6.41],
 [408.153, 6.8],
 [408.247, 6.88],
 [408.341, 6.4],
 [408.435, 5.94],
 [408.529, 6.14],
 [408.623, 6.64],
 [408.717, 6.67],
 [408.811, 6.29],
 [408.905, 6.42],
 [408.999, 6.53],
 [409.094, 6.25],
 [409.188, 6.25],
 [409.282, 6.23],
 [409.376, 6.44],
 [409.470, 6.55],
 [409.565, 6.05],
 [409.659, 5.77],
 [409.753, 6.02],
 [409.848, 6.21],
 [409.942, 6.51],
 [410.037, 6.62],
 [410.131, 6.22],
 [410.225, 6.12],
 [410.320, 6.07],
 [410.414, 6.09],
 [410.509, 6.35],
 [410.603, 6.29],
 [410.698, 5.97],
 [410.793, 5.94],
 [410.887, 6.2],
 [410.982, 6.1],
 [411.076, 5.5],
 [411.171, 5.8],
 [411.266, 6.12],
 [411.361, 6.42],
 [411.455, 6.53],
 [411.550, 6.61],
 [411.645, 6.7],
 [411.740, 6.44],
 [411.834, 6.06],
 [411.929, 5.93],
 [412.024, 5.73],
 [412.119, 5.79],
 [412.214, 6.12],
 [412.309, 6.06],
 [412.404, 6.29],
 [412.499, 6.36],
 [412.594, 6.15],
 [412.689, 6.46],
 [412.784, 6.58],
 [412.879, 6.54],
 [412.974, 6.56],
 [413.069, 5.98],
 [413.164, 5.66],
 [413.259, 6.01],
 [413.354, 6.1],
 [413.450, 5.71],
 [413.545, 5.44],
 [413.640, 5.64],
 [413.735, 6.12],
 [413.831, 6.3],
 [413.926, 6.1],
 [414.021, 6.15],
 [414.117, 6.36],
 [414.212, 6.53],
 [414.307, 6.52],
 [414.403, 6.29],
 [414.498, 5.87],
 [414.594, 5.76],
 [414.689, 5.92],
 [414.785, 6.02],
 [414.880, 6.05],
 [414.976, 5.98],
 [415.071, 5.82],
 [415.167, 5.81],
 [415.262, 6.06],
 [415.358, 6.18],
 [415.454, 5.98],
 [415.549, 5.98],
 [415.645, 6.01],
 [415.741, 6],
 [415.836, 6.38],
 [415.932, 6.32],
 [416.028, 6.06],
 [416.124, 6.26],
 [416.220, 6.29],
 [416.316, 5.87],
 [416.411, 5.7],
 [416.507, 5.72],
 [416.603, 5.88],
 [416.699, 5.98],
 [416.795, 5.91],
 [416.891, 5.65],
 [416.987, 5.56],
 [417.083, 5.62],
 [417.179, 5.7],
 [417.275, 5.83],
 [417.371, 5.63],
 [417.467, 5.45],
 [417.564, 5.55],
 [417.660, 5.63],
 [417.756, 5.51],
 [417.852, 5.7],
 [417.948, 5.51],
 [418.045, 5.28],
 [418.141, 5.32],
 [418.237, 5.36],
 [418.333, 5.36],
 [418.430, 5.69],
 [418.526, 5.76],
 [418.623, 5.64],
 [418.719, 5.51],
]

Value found -0.05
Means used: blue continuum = 6.22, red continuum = 6.06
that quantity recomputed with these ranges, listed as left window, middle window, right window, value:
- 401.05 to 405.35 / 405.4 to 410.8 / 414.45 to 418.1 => -0.128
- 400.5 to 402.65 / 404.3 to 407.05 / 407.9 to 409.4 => 0.132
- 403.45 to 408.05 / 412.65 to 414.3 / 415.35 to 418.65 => -0.058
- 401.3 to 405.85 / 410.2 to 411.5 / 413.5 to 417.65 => -0.010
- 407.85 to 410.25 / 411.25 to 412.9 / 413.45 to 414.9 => -0.028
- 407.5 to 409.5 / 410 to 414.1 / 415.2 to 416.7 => 0.059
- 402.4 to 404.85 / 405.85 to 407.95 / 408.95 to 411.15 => -0.060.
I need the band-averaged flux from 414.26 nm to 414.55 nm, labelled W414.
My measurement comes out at 6.2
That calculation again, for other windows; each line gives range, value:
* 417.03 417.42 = 5.7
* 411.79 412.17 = 5.87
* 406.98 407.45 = 6.79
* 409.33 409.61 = 6.34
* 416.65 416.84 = 5.94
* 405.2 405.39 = 6.81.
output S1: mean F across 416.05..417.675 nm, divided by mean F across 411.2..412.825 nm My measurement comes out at 0.9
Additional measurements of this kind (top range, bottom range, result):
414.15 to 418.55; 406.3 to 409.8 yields 0.92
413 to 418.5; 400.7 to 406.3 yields 0.94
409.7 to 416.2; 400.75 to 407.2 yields 0.98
